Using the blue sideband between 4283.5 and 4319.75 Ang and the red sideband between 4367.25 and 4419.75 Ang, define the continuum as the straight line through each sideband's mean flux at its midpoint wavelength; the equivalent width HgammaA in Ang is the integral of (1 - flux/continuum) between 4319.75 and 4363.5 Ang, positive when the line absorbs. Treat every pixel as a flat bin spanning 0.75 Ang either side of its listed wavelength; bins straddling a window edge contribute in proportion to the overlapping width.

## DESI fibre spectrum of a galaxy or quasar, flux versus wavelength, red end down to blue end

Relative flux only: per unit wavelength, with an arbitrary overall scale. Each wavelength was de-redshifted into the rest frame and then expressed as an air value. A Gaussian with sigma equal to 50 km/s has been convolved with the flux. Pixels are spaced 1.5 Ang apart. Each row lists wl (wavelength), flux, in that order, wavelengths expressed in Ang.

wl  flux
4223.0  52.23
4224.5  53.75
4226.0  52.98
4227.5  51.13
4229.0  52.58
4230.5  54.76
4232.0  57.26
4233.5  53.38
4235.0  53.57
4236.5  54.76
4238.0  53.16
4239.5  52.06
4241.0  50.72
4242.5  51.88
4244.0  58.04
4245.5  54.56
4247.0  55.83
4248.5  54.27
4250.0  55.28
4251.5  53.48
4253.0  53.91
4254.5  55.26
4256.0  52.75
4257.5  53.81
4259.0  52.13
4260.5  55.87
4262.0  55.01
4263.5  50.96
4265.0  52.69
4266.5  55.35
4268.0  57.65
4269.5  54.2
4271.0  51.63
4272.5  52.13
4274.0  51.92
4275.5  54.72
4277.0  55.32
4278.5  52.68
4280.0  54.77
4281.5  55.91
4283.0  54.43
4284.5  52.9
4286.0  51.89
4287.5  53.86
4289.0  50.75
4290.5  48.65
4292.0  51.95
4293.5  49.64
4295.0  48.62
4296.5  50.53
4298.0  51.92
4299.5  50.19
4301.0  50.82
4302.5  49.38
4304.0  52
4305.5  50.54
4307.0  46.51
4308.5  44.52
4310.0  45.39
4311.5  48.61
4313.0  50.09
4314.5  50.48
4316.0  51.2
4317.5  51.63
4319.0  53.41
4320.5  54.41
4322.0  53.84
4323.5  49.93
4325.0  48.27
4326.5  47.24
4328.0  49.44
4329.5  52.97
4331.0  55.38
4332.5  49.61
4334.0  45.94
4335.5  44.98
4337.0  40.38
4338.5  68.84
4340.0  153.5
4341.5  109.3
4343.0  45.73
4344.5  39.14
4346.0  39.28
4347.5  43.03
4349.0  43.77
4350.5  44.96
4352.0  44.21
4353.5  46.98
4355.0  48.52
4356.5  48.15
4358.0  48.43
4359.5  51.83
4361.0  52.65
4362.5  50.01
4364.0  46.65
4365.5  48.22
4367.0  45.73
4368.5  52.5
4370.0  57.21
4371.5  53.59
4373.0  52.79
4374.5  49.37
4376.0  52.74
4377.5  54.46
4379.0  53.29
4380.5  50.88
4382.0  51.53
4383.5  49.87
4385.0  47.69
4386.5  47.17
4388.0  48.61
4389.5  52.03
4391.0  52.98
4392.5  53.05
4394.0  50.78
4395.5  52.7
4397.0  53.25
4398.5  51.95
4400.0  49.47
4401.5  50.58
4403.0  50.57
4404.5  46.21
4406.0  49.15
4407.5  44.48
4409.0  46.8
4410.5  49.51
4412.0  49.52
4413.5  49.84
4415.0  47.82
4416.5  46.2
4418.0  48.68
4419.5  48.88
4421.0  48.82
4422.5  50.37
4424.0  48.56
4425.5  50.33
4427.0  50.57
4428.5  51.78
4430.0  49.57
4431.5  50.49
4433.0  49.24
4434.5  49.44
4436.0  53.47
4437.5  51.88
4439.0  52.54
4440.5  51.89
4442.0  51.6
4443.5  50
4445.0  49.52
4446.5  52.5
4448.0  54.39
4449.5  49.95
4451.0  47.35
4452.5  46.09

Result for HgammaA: -3.3 Ang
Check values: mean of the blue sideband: 50.3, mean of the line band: 54.1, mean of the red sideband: 50.4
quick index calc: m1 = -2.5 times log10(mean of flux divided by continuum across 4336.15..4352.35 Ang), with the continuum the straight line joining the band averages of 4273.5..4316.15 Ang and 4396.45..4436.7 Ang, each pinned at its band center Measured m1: -0.21 mag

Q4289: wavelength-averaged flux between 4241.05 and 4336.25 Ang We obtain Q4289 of 52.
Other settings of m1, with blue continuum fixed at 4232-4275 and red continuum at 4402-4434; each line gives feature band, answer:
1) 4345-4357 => 0.14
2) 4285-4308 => 0.04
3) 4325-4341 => -0.18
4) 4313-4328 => 0.02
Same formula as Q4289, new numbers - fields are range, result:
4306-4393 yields 52.3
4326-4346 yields 61.1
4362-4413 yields 50.5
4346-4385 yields 49.4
